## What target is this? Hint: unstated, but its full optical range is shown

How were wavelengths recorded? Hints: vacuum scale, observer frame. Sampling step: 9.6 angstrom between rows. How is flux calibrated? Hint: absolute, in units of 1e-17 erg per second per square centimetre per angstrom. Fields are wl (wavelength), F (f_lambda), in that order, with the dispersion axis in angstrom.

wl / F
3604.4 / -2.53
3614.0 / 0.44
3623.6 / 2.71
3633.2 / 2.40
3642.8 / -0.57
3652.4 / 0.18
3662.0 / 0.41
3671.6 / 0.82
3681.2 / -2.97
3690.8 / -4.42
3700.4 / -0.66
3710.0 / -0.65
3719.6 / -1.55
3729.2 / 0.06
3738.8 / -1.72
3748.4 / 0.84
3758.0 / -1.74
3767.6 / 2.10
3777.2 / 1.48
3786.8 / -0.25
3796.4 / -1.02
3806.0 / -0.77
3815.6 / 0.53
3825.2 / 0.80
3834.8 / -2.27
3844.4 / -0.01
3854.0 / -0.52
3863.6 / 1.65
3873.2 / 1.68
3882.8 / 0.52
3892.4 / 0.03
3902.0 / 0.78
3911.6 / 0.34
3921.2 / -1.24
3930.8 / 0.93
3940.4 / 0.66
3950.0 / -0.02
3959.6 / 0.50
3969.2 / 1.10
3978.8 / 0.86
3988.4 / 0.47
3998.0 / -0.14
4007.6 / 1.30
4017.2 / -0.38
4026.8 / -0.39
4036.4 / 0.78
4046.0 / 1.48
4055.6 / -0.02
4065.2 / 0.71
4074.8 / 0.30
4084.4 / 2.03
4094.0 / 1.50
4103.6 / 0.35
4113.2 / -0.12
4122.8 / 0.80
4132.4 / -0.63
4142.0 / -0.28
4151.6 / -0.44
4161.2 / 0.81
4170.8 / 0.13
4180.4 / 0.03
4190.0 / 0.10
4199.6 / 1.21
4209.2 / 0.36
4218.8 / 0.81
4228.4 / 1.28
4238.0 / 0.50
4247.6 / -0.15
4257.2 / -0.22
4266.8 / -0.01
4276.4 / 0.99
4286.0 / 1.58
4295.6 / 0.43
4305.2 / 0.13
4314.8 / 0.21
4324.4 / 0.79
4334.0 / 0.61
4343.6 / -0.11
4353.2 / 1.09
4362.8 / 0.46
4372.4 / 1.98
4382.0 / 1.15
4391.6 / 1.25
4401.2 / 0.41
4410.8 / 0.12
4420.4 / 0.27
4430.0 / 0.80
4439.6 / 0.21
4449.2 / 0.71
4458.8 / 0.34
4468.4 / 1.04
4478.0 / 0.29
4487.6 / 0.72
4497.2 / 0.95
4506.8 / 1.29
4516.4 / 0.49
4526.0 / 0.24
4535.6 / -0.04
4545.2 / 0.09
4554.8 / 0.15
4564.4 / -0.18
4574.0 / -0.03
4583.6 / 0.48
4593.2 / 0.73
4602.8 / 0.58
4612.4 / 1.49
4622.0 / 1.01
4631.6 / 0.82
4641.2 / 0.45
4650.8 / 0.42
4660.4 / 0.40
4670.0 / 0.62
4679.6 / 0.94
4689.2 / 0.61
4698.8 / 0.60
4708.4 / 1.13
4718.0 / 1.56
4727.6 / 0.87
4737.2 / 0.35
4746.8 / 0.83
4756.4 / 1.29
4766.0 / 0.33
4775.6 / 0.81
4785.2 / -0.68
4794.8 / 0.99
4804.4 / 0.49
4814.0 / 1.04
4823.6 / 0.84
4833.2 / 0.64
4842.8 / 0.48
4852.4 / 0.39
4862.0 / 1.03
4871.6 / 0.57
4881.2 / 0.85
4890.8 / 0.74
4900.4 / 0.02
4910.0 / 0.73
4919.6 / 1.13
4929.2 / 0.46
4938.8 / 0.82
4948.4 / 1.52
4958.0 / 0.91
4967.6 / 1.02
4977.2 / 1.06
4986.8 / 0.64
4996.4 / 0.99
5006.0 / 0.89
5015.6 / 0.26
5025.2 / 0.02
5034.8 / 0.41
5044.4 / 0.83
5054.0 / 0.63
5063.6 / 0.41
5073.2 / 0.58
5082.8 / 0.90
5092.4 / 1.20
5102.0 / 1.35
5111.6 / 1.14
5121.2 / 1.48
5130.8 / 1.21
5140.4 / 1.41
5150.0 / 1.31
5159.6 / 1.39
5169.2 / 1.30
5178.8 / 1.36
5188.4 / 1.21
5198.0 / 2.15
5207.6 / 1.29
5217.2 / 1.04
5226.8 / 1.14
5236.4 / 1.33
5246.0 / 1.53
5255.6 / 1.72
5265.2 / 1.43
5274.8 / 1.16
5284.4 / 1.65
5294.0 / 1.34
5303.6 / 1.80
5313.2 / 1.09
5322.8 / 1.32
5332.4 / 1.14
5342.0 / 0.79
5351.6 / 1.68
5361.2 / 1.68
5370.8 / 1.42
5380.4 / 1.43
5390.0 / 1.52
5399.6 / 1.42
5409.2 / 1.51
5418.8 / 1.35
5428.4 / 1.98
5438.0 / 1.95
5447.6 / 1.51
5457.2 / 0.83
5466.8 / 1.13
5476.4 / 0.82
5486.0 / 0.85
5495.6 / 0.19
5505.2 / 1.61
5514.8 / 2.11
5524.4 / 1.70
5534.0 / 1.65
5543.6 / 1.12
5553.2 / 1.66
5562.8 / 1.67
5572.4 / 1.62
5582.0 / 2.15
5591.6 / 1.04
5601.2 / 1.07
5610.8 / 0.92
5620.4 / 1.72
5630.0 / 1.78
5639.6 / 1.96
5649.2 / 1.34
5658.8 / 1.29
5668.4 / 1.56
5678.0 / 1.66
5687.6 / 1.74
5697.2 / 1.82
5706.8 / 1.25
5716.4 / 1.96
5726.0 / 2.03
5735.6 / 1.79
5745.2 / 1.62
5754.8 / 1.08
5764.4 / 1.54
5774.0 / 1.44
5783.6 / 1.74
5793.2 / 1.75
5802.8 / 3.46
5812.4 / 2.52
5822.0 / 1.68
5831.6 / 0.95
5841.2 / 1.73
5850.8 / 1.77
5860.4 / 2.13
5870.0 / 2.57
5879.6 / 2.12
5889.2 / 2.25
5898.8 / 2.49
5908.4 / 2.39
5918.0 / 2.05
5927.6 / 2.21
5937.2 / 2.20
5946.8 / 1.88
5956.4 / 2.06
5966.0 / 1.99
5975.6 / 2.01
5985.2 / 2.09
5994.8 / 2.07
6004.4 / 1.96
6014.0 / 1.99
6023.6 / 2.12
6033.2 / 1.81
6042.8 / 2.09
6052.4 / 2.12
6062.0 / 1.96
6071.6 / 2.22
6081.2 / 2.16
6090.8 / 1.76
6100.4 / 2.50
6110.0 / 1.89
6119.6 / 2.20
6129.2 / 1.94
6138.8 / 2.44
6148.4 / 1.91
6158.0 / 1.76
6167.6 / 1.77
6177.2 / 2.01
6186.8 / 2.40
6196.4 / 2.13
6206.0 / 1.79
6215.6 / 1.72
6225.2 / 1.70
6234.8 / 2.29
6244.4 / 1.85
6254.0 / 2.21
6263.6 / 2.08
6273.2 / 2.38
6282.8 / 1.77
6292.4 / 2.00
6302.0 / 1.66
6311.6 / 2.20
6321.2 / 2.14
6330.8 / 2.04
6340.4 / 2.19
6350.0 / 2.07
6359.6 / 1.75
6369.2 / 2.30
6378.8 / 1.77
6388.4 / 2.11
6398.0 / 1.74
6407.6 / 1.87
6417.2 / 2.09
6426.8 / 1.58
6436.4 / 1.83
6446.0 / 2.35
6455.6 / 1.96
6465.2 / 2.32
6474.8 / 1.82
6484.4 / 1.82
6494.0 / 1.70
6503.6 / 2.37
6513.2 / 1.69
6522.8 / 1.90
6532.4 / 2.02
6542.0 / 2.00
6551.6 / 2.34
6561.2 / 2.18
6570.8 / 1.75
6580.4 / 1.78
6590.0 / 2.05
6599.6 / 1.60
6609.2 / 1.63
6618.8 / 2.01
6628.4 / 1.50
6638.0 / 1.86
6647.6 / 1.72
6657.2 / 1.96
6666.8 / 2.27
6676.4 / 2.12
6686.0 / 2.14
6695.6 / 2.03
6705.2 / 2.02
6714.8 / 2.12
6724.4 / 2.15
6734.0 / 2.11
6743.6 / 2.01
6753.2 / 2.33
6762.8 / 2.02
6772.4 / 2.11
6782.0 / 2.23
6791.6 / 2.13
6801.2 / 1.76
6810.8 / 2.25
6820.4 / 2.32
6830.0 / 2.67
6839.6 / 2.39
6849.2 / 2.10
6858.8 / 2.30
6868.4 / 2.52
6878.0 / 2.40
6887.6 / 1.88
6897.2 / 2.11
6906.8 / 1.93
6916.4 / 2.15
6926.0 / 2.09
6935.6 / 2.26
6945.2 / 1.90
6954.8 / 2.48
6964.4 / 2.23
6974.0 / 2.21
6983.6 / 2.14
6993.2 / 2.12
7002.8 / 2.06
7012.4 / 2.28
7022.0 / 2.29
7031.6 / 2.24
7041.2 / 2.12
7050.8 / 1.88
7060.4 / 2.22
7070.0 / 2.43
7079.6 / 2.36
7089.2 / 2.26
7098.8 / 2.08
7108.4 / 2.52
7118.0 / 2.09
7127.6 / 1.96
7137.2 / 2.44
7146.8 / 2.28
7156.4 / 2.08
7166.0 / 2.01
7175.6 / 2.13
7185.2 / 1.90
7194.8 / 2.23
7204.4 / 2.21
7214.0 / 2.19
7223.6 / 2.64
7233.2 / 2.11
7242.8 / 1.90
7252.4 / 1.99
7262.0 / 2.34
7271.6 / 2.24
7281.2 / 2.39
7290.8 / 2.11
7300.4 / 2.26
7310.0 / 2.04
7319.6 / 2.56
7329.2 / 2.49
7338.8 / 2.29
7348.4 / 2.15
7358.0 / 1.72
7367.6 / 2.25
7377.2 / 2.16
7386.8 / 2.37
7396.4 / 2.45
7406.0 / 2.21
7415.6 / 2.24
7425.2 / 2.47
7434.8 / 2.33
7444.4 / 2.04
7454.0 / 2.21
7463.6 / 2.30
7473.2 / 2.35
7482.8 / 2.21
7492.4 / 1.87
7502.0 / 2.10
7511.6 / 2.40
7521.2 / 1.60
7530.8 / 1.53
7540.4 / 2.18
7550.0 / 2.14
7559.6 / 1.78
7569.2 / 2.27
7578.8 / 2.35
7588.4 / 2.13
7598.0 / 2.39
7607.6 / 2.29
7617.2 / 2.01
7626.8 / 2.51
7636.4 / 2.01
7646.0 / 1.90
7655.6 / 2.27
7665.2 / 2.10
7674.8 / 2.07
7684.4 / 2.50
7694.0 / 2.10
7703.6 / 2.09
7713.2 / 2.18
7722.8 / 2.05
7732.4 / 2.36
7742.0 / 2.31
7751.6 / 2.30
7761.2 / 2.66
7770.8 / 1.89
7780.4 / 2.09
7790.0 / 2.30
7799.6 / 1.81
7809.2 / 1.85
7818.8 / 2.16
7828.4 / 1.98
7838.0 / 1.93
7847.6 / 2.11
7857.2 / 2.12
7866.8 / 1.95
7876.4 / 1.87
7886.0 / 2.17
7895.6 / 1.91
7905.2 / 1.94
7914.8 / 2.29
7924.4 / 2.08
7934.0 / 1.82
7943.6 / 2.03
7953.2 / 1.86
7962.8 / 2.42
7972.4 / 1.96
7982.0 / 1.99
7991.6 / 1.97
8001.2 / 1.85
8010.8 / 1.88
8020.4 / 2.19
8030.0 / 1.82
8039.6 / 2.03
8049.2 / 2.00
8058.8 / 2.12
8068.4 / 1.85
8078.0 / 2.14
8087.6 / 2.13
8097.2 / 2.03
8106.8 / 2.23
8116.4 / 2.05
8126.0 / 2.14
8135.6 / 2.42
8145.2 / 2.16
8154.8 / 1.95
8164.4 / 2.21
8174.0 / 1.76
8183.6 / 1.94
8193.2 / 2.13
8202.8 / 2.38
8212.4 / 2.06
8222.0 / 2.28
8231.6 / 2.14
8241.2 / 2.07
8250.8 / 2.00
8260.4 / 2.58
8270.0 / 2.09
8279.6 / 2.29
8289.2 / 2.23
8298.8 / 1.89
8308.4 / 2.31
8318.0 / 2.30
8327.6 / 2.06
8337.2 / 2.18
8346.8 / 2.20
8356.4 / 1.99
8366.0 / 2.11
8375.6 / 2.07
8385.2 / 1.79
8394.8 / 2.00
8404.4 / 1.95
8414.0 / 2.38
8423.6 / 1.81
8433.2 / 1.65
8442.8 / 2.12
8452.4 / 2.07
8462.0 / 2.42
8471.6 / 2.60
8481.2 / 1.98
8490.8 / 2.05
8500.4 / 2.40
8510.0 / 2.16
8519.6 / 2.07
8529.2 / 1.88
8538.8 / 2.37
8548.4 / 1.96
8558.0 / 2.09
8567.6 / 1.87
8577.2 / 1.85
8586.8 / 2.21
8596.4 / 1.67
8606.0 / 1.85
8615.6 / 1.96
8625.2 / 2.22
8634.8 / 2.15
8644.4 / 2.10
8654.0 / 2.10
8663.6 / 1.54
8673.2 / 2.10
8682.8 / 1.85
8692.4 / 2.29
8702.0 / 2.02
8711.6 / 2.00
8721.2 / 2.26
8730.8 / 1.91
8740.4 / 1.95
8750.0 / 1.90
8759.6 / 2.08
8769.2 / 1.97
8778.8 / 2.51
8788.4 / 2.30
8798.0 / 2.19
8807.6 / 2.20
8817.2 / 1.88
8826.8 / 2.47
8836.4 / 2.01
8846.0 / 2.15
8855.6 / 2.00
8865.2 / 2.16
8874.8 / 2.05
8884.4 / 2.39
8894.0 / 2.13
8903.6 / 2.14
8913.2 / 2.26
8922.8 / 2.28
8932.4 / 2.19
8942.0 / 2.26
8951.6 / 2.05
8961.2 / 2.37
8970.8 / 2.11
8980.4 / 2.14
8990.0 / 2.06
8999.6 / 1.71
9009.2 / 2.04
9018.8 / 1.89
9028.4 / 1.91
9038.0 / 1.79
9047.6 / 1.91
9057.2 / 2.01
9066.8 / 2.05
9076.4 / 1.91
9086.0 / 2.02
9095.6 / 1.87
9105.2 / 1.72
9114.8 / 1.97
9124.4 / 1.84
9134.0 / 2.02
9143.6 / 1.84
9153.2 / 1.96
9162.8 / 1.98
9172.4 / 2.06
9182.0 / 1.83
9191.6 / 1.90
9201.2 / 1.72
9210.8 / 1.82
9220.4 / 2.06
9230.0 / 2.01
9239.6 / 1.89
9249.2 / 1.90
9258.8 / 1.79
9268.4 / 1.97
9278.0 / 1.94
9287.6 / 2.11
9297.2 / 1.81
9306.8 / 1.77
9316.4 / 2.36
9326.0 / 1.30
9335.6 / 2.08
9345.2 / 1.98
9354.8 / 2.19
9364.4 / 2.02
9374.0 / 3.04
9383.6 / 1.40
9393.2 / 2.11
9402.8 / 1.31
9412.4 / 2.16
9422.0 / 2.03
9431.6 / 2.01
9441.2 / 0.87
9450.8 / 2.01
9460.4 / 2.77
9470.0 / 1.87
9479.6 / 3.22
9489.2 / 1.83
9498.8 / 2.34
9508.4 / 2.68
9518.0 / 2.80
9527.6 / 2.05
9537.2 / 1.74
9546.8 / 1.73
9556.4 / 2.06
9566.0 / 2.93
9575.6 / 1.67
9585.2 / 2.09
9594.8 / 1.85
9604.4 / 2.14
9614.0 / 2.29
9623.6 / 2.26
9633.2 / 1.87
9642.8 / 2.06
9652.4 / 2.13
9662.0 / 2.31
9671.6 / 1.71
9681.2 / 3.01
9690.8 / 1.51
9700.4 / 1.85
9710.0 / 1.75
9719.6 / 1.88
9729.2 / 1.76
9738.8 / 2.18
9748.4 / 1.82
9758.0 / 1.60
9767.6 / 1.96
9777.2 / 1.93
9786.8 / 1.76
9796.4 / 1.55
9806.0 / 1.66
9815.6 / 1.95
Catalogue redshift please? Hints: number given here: 0.28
